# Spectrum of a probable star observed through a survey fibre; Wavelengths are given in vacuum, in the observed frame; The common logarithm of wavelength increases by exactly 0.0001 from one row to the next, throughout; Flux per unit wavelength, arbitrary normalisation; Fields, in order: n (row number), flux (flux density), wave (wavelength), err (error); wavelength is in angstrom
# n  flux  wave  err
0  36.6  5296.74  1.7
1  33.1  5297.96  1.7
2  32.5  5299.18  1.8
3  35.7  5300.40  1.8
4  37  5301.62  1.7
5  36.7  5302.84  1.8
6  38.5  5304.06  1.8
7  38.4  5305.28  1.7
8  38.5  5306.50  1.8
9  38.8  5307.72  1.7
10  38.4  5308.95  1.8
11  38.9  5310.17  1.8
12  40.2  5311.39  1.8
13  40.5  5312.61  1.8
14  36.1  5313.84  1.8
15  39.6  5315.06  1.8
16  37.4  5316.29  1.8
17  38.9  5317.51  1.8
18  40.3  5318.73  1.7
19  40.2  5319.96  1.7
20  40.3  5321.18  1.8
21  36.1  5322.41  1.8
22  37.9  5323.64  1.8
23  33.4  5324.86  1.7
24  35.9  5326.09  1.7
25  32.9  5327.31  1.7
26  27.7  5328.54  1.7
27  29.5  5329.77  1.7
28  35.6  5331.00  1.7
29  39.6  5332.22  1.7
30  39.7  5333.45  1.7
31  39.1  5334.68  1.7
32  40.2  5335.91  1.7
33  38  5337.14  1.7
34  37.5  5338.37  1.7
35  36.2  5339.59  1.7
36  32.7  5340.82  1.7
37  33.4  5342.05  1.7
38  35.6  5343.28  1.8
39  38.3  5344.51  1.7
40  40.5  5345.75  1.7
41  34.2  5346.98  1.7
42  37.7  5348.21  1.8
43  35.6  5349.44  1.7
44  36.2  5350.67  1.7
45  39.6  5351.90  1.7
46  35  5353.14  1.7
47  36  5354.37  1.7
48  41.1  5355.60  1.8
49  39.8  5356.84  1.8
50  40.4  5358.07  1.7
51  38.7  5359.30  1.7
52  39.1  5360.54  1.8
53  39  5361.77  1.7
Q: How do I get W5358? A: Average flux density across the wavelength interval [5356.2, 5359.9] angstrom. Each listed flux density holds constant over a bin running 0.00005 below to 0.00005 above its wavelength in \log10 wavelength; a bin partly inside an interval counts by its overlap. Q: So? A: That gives 39.7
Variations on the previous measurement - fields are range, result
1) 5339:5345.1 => 35.2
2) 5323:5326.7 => 35.7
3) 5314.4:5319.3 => 39.1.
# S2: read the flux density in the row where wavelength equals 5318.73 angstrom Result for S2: 40.3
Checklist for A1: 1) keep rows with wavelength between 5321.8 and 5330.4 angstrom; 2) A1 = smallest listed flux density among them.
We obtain 27.7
